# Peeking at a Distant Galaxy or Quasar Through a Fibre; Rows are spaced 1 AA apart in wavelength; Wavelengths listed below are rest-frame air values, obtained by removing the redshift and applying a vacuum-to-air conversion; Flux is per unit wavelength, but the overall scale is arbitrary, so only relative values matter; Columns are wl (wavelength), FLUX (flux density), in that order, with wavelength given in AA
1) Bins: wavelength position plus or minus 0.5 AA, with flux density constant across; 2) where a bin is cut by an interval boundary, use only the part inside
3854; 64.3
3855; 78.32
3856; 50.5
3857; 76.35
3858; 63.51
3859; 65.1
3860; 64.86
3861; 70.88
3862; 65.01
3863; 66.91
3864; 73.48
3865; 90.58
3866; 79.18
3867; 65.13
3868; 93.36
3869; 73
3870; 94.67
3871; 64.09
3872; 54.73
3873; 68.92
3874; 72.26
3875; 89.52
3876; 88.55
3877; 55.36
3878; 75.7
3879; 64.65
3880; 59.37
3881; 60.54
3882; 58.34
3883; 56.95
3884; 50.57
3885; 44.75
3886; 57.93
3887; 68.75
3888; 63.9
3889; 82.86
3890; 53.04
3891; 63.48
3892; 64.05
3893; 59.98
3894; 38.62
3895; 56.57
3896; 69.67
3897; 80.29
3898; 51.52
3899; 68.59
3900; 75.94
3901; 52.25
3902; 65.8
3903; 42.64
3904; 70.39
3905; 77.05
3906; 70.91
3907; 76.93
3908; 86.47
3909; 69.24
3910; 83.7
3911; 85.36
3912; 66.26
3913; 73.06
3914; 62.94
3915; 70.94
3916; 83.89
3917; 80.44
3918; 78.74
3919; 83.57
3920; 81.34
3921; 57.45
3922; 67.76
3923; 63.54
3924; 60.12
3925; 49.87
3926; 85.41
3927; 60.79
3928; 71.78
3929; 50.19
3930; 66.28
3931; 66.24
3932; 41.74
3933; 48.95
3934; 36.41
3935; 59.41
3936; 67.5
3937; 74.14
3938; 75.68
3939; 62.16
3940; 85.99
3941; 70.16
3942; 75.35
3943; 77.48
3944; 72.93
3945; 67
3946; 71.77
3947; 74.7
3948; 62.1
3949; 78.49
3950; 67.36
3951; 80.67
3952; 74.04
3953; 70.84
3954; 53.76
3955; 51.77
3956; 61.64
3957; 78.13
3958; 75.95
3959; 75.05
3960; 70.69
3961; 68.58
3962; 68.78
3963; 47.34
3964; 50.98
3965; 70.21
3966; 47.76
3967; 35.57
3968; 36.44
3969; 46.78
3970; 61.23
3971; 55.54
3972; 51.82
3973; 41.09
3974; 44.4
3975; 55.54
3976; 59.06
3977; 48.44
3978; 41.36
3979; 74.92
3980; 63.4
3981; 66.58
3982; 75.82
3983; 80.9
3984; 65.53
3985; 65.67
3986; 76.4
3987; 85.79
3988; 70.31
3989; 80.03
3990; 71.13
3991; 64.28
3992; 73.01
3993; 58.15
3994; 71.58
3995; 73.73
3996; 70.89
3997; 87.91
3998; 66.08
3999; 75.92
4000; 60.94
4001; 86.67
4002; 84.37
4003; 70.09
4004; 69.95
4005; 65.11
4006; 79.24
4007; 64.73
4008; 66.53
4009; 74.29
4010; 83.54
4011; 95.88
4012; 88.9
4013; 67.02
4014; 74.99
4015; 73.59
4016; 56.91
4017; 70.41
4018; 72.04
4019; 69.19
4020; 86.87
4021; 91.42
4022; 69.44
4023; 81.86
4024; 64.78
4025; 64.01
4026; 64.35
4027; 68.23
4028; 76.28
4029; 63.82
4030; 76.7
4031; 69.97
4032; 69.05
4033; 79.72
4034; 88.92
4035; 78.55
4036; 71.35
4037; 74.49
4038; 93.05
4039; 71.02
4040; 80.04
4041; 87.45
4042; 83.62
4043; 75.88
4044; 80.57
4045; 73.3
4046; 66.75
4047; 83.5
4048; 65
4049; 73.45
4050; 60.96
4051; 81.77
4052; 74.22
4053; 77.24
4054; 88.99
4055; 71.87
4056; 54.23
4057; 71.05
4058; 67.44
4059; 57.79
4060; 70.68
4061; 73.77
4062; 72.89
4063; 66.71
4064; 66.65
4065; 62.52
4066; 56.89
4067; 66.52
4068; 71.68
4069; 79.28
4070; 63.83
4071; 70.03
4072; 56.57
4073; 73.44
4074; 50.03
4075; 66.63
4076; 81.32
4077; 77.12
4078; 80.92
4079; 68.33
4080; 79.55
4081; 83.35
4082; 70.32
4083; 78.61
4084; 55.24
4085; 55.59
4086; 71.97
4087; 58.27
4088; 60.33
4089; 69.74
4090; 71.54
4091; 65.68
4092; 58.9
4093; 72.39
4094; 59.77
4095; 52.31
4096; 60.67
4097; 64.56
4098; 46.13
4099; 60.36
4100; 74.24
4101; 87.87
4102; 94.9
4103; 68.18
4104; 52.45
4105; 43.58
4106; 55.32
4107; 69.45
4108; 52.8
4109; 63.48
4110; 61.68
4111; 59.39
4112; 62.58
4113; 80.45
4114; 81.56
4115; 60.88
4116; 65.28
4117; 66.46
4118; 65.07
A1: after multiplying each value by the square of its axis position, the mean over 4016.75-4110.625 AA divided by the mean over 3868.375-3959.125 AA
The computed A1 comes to 1.12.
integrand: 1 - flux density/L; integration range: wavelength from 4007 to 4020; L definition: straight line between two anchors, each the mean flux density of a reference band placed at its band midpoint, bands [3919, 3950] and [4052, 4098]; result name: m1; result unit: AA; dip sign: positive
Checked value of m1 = -1.4 AA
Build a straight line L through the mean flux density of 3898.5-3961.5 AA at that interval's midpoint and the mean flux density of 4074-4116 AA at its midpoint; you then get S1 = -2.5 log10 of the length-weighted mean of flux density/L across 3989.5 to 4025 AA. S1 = -0.09 mag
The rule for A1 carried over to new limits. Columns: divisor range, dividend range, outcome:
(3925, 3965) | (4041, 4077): 1.12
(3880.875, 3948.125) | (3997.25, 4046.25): 1.19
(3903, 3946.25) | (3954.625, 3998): 0.94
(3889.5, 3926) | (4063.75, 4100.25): 1.06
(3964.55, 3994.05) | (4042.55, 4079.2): 1.20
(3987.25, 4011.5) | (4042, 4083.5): 1.00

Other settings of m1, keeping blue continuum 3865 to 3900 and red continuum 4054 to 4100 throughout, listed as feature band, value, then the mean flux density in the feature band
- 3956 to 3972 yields 1.8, 59.1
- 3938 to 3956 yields -1.0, 70.3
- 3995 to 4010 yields -1.5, 73.4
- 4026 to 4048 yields -3.1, 76.2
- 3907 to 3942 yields -1.0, 68.7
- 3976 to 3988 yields -0.1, 67.5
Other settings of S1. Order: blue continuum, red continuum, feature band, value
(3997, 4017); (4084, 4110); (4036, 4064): -0.07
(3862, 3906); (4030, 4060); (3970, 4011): 0.06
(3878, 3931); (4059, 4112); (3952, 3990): 0.08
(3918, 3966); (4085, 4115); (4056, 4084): -0.07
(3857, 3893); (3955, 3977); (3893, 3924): -0.09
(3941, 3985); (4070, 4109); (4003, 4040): -0.16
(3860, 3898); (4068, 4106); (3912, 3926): -0.06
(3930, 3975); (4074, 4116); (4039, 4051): -0.16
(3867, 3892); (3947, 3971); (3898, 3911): -0.07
